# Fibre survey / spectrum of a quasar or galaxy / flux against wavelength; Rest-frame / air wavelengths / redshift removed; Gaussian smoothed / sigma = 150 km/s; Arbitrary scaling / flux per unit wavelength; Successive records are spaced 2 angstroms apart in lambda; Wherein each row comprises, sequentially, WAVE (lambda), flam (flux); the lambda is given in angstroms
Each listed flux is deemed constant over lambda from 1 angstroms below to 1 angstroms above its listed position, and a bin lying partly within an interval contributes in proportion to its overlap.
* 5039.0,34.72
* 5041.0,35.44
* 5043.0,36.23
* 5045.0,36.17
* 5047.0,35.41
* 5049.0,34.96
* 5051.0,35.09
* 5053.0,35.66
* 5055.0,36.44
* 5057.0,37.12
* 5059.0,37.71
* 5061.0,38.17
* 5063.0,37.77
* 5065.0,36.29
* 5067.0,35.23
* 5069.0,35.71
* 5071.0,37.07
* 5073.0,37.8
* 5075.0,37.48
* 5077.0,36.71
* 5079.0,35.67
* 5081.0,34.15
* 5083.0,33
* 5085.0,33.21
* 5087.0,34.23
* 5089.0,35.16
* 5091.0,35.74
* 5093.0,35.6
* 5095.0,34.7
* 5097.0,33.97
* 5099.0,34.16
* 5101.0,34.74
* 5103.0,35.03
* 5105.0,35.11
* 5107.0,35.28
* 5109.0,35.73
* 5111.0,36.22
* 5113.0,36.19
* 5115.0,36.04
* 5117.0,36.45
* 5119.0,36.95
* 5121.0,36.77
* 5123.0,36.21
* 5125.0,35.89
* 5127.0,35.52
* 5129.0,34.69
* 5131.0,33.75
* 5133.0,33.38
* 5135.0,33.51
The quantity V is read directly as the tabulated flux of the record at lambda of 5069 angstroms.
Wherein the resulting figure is 35.71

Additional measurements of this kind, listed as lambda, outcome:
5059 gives 37.71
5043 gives 36.23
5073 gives 37.8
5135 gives 33.51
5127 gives 35.52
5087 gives 34.23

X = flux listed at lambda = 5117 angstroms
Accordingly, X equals 36.45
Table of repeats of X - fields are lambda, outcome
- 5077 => 36.71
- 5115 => 36.04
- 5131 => 33.75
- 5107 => 35.28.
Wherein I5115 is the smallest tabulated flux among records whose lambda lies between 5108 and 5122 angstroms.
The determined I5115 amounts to 35.73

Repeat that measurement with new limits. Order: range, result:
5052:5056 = 35.66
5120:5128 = 35.52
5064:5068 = 35.23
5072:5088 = 33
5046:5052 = 34.96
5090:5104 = 33.97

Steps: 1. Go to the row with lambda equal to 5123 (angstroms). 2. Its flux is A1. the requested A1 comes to 36.21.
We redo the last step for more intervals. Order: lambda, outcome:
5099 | 34.16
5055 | 36.44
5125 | 35.89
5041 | 35.44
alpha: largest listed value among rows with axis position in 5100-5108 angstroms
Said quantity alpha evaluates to 35.28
